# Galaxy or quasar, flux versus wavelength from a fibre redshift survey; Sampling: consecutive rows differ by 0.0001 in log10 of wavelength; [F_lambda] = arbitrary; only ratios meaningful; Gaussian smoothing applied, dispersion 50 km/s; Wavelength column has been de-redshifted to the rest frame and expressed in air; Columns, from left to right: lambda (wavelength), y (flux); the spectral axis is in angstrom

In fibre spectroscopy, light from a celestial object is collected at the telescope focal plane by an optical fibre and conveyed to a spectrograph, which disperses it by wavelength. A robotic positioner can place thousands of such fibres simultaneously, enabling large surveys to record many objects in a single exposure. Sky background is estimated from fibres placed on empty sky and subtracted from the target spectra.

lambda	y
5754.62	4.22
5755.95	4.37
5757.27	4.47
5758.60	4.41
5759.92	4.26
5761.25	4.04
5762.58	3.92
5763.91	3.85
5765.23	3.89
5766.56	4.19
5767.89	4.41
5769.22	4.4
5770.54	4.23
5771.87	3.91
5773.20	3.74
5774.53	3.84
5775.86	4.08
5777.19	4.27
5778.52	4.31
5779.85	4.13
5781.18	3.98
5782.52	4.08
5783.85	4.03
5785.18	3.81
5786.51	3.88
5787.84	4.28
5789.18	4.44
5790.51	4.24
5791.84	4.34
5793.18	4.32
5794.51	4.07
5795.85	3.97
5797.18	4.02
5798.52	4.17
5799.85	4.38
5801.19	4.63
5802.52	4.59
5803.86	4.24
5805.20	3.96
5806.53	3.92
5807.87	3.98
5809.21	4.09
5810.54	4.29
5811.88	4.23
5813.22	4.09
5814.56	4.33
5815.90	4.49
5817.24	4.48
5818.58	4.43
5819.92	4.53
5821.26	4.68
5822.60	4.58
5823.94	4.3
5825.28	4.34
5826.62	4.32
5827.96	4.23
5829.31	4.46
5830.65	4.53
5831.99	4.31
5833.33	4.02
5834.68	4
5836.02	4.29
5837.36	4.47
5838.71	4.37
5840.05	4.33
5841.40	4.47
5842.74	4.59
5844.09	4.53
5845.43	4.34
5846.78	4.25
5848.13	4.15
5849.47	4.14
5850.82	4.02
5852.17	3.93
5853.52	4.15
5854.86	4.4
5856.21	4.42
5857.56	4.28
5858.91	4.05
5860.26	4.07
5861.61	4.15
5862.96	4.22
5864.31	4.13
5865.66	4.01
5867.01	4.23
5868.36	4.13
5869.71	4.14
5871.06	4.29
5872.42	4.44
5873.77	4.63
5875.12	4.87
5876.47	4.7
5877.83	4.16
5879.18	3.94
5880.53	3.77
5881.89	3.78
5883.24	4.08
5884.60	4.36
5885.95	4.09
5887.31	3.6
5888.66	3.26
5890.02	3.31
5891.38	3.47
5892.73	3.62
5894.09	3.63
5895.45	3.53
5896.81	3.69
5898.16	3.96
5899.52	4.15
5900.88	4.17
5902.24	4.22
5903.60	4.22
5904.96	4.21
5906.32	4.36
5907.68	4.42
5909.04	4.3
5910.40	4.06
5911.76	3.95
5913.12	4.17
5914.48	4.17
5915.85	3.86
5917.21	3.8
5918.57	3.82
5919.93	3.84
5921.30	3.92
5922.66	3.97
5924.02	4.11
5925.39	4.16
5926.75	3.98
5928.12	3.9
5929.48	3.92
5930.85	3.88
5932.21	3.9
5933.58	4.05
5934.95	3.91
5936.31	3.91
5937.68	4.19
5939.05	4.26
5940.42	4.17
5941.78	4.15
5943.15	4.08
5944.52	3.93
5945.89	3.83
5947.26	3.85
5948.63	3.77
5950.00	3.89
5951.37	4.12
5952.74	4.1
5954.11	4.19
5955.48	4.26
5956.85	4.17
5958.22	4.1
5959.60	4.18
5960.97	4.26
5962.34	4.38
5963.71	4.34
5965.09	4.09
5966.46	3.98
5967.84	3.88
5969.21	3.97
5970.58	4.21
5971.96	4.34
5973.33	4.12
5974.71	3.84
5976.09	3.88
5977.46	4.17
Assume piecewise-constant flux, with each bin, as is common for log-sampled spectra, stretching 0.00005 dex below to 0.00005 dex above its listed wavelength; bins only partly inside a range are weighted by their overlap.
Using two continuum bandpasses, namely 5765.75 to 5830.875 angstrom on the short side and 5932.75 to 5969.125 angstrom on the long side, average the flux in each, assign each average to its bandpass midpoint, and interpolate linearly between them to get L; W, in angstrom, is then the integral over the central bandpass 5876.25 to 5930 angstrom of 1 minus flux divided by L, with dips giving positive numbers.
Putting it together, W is 2.12 angstrom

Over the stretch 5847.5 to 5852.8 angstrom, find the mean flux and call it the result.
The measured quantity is 4.06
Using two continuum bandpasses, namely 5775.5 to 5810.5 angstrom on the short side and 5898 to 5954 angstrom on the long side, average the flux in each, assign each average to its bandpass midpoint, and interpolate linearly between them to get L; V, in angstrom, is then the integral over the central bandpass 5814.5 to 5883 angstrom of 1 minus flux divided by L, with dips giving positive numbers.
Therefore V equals -2.93 angstrom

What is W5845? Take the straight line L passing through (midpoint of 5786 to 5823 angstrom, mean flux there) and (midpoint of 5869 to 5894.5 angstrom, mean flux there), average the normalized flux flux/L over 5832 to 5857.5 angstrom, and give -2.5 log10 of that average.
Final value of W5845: -0.04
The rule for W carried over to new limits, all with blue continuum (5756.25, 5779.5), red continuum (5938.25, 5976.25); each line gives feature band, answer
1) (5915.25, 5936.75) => 0.84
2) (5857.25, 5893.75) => 0.43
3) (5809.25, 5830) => -1.28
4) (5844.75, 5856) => -0.19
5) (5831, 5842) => -0.46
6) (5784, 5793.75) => -0.11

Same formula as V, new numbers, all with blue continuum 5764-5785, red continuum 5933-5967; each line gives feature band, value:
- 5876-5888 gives 0.1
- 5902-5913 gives -0.3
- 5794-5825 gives -1.5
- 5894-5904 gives 0.3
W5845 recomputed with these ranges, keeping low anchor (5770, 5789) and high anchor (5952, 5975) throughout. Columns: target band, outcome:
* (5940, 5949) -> 0.045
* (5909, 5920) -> 0.035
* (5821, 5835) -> -0.069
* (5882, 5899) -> 0.107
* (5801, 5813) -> -0.035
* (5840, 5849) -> -0.076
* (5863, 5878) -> -0.062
